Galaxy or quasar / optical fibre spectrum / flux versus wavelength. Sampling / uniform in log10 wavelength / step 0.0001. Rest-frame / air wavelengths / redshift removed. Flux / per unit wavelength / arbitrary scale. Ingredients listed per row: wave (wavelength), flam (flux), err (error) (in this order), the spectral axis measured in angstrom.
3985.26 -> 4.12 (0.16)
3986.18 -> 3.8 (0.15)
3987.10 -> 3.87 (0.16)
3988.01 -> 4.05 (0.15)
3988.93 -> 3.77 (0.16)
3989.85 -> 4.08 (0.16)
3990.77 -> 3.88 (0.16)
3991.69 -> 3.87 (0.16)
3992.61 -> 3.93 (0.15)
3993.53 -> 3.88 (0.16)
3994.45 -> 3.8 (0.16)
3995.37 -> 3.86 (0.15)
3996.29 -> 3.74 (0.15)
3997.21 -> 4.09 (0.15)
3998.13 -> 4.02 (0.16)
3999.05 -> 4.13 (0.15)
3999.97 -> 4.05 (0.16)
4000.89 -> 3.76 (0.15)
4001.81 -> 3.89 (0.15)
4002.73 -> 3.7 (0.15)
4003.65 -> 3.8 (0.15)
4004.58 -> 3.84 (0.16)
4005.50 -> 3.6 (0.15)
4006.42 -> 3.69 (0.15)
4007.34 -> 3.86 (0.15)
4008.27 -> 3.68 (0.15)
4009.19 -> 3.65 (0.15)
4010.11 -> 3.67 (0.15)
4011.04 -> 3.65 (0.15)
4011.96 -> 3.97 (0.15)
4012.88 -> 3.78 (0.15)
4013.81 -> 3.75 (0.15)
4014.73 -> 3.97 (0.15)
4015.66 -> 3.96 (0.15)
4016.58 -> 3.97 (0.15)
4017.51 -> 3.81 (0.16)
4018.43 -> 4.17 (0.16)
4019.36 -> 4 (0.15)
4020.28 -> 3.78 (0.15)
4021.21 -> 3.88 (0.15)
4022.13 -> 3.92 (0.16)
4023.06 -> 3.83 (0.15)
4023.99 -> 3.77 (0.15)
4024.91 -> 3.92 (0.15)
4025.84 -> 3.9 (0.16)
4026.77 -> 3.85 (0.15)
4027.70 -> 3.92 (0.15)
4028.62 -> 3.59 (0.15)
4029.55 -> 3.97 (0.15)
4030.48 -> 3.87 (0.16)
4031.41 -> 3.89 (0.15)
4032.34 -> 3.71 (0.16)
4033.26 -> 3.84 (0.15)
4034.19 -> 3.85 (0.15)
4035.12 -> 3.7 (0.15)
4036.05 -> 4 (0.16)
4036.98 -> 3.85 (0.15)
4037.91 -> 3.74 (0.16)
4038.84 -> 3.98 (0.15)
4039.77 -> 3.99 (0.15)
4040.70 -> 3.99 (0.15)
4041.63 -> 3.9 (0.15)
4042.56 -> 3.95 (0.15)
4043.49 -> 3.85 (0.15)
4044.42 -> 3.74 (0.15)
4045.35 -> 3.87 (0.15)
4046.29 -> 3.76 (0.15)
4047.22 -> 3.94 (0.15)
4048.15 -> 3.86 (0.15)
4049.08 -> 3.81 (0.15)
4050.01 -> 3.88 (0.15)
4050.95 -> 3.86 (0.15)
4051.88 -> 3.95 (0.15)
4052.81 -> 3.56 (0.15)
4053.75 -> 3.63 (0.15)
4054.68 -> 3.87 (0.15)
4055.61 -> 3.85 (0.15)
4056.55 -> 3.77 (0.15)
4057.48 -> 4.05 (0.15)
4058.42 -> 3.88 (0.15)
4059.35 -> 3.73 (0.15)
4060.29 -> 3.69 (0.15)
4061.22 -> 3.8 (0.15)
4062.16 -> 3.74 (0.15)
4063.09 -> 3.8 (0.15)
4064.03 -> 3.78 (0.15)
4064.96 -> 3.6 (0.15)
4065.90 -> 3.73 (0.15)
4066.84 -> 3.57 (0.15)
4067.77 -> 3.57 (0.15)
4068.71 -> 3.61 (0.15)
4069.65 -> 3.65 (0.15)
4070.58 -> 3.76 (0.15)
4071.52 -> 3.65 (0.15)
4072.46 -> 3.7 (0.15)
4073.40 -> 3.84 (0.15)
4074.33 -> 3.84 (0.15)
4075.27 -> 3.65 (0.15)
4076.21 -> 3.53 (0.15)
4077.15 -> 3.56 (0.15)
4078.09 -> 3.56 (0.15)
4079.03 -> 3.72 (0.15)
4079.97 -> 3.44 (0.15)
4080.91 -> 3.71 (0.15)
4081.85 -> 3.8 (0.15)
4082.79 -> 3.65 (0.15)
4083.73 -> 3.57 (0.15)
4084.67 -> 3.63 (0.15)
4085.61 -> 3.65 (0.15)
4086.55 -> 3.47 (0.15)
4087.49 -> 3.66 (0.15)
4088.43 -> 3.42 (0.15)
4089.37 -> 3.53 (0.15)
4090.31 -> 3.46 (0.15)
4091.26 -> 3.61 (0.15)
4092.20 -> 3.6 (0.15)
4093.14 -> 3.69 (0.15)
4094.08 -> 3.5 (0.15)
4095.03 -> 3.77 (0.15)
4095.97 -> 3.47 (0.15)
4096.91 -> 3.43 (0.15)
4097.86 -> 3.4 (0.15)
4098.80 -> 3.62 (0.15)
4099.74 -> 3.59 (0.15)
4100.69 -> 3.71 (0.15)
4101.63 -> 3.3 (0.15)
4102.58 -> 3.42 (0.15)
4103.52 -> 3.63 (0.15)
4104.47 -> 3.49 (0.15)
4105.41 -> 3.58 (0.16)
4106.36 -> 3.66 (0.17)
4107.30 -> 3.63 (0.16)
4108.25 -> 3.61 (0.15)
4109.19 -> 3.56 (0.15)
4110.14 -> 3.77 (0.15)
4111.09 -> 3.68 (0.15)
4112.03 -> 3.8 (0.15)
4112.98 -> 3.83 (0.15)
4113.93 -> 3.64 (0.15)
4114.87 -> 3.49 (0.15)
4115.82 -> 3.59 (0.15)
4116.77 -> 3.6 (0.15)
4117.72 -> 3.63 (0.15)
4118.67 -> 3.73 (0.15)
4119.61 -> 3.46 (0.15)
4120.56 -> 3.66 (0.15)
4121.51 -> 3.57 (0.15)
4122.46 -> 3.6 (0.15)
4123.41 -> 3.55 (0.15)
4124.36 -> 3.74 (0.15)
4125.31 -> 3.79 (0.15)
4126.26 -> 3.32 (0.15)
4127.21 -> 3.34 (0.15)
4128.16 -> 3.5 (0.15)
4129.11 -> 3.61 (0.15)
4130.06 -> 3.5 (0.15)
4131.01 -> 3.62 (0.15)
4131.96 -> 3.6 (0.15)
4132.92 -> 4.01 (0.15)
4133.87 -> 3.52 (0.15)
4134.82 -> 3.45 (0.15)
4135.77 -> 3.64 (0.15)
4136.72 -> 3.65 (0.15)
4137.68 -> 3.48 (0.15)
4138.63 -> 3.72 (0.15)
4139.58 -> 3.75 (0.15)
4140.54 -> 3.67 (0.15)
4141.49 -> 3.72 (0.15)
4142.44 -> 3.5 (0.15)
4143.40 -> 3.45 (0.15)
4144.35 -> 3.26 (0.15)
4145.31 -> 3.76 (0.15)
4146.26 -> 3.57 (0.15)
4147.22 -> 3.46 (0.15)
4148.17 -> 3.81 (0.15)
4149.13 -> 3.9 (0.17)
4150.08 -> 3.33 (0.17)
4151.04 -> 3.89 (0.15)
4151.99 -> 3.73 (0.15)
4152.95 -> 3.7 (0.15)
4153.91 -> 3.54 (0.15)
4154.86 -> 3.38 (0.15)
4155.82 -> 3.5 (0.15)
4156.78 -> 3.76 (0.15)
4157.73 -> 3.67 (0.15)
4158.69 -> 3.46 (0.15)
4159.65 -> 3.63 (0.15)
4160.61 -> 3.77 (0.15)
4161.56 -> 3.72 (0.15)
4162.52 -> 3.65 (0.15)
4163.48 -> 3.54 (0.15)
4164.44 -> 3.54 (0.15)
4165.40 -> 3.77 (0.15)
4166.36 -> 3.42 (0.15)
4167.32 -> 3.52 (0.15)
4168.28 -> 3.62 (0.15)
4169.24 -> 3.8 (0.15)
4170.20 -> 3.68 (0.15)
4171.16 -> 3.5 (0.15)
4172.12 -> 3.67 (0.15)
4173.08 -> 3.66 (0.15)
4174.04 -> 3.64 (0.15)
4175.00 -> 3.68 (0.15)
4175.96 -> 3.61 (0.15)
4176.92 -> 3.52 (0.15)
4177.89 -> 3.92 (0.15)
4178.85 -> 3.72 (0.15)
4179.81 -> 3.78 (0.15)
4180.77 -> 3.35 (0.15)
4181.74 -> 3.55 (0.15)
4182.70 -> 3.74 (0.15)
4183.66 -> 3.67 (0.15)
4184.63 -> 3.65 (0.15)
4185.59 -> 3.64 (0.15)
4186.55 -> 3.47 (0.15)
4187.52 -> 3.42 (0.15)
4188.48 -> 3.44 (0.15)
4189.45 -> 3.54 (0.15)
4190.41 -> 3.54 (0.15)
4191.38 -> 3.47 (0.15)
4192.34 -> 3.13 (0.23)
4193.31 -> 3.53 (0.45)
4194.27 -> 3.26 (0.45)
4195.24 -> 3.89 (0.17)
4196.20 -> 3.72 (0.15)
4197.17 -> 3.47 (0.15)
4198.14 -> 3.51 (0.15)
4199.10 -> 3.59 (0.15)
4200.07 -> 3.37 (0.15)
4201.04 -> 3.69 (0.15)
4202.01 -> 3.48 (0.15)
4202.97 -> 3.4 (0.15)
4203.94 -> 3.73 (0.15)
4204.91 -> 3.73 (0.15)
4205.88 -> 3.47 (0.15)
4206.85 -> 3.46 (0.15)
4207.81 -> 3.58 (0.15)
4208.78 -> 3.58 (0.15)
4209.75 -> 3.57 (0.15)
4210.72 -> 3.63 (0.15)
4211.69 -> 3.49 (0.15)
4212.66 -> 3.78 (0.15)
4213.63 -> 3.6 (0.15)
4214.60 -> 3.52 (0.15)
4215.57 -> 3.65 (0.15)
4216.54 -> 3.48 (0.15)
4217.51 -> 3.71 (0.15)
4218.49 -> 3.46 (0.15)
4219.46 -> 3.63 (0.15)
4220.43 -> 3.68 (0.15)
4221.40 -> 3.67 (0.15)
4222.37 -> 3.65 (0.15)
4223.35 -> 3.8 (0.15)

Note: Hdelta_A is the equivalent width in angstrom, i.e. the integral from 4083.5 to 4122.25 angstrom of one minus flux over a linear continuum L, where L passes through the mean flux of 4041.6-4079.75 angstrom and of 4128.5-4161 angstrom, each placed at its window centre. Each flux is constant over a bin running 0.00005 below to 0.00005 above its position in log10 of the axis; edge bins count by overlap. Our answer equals 1.0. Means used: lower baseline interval 3.75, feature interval 3.59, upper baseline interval 3.62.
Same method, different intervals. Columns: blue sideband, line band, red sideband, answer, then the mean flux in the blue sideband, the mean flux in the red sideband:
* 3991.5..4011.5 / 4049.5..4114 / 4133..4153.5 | 0.9 angstrom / 3.82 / 3.62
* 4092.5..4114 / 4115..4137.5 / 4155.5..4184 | 0.1 angstrom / 3.6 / 3.64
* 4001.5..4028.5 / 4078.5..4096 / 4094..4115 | 0.2 angstrom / 3.83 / 3.59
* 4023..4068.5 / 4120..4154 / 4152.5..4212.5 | 0.5 angstrom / 3.82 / 3.58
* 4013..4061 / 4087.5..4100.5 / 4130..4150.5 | 0.6 angstrom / 3.86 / 3.61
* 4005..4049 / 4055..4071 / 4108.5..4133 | 0.1 angstrom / 3.85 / 3.62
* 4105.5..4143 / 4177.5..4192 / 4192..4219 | -0.1 angstrom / 3.62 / 3.55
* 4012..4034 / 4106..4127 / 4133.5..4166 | 0.3 angstrom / 3.87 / 3.61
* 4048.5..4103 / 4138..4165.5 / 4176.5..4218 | -0.2 angstrom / 3.66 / 3.57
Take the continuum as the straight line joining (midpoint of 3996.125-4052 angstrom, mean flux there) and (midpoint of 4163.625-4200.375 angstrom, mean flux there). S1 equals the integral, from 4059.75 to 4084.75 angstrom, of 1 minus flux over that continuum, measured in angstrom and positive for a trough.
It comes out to 0.7 angstrom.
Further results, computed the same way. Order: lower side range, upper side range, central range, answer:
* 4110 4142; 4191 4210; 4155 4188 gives -0.5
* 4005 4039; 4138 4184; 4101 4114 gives 0.3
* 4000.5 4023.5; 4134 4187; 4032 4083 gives -0.1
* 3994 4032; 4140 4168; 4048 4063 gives -0.1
